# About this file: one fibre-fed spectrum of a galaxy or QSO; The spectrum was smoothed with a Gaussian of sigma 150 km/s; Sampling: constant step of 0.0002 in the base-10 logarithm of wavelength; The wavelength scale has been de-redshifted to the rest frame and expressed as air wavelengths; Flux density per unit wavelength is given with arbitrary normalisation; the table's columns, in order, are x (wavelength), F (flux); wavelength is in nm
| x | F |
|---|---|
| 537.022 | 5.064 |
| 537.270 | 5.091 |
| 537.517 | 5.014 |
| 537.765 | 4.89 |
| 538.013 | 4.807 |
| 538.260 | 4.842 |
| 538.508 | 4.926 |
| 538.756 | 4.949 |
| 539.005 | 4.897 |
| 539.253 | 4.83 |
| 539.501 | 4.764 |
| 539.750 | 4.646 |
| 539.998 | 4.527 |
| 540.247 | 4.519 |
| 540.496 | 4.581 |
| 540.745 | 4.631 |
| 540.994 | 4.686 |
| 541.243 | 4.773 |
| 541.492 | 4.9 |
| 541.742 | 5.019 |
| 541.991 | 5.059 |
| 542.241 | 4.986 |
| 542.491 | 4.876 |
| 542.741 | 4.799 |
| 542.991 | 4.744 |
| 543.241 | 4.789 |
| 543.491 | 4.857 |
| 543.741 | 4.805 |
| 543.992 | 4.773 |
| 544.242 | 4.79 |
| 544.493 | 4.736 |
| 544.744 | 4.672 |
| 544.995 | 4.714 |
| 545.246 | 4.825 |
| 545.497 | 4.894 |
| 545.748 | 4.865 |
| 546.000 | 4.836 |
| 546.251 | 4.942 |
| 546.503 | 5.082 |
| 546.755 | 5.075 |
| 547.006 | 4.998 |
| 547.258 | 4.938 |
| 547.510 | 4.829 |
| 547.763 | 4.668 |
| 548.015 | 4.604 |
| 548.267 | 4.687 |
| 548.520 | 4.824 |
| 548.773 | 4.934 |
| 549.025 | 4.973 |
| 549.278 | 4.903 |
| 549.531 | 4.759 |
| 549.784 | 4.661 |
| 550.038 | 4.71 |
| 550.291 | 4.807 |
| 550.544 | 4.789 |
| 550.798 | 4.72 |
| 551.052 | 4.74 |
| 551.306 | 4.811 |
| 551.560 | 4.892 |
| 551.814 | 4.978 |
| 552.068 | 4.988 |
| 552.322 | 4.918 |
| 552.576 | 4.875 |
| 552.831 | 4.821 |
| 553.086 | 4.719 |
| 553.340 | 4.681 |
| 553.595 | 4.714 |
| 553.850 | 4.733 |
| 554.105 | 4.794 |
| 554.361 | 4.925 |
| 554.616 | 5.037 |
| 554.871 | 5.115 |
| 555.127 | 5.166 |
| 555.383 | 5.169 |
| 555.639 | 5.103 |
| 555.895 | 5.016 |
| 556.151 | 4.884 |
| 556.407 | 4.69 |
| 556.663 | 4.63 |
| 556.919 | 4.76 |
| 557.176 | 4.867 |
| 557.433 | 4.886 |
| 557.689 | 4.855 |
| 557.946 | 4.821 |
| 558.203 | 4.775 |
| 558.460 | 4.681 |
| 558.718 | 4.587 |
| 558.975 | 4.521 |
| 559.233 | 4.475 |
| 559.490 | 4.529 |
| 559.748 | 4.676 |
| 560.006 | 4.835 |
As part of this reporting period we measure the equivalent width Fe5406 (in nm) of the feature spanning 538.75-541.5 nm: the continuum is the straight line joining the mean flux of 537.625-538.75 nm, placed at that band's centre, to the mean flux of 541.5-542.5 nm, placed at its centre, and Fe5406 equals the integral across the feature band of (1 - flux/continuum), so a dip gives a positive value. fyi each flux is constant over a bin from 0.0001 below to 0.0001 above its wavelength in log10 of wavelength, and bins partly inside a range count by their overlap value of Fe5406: 0.12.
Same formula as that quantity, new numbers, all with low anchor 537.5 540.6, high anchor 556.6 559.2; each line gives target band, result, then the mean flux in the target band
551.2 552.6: -0.050 nm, 4.92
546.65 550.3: -0.054 nm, 4.82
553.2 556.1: -0.128 nm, 4.95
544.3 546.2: -0.014 nm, 4.8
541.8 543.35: -0.037 nm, 4.88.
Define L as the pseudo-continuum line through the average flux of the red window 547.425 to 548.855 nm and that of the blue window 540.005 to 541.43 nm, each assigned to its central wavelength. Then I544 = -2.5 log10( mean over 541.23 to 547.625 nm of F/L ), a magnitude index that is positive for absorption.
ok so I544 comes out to -0.04 mag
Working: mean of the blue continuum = 4.64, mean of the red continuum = 4.75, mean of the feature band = 4.87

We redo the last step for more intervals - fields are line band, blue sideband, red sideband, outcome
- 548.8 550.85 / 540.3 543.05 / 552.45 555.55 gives 0.02 mag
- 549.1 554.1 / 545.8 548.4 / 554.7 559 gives 0.01 mag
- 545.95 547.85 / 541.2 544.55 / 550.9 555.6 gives -0.01 mag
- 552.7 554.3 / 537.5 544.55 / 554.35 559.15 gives 0.02 mag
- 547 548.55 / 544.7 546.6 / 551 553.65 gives 0.02 mag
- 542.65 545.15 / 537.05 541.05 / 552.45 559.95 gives 0.01 mag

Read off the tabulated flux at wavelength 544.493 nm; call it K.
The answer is 4.736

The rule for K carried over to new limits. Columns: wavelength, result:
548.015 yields 4.604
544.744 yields 4.672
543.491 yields 4.857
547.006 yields 4.998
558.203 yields 4.775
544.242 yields 4.79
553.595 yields 4.714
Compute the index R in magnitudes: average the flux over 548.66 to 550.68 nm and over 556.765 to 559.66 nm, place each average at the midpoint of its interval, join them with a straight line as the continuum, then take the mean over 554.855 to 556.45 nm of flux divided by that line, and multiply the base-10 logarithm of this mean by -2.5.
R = -0.06 mag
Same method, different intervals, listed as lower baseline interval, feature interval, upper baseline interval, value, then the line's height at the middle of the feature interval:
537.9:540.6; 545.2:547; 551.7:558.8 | -0.03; 4.8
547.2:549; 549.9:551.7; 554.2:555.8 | 0.03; 4.9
